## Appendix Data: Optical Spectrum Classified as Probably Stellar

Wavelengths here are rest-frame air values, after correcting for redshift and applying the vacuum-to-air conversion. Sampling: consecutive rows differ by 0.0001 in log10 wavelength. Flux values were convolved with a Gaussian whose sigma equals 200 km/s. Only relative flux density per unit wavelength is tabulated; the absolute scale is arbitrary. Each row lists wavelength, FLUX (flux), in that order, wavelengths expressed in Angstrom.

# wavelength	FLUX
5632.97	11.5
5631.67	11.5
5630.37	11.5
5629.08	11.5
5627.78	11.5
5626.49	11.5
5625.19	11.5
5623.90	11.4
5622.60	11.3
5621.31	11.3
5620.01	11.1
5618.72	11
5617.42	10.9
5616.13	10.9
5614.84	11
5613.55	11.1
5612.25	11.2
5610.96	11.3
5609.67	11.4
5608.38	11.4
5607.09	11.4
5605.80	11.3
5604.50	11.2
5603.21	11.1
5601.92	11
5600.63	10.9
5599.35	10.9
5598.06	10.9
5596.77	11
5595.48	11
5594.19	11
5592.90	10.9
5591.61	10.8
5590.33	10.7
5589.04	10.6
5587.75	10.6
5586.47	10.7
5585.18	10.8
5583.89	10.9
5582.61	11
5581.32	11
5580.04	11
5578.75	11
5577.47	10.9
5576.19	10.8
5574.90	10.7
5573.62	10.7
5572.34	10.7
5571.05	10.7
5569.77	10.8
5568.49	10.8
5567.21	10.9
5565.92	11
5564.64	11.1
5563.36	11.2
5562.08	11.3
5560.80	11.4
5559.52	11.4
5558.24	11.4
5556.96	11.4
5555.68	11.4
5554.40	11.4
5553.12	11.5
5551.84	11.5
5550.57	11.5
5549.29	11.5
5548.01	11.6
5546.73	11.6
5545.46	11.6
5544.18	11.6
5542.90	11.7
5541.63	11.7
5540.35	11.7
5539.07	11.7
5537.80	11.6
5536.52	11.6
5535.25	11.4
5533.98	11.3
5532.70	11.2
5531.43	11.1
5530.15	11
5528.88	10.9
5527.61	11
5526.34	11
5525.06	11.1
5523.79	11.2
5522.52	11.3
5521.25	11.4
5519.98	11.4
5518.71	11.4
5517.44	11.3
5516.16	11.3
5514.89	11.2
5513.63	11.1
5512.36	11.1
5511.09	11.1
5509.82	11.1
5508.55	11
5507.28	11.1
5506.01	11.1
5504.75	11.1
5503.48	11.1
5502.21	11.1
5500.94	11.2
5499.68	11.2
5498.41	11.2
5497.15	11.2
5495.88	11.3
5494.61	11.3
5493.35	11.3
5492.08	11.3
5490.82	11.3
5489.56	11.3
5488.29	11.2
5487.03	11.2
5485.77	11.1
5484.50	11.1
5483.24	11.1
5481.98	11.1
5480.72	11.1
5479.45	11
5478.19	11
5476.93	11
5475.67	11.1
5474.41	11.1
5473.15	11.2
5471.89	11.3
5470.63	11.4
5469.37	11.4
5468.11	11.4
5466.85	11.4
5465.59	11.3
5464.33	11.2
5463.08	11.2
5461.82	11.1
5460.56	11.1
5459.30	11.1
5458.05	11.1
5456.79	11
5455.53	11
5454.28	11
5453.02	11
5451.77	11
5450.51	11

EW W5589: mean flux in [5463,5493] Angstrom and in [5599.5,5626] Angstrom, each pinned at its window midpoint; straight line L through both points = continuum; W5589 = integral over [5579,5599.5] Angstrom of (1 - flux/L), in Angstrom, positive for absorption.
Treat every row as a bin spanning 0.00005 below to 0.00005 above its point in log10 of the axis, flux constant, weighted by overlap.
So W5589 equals 0.6 Angstrom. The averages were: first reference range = 11.2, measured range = 10.9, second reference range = 11.2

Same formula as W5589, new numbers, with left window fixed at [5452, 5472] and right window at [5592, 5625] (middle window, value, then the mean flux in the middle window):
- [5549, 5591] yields 0.38 Angstrom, 11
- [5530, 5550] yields -0.64 Angstrom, 11.5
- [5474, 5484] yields 0.10 Angstrom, 11.1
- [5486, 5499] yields -0.10 Angstrom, 11.3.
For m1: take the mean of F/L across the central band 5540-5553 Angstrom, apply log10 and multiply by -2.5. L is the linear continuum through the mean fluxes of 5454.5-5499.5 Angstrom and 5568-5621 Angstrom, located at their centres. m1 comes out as -0.05 mag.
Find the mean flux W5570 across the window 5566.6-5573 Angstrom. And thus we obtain 10.8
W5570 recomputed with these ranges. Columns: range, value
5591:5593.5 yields 10.8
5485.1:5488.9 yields 11.2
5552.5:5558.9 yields 11.4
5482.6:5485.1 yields 11.1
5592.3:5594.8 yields 10.9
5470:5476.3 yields 11.2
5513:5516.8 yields 11.2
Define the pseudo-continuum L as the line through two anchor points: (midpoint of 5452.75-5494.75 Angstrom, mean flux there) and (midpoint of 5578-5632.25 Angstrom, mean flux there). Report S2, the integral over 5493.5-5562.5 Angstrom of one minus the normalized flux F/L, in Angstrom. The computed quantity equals -1.08 Angstrom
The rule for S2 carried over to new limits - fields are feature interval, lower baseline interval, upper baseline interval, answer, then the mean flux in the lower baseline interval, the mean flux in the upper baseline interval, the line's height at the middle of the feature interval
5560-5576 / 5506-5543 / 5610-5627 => 0.41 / 11.3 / 11.2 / 11.2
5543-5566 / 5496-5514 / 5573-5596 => -1.01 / 11.1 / 10.8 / 10.9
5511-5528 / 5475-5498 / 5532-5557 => 0.24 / 11.2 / 11.5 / 11.4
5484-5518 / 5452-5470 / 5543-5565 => 0.31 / 11.2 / 11.4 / 11.3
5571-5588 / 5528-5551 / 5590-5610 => 0.55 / 11.5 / 11.1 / 11.2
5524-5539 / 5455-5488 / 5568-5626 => -0.19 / 11.2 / 11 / 11.1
